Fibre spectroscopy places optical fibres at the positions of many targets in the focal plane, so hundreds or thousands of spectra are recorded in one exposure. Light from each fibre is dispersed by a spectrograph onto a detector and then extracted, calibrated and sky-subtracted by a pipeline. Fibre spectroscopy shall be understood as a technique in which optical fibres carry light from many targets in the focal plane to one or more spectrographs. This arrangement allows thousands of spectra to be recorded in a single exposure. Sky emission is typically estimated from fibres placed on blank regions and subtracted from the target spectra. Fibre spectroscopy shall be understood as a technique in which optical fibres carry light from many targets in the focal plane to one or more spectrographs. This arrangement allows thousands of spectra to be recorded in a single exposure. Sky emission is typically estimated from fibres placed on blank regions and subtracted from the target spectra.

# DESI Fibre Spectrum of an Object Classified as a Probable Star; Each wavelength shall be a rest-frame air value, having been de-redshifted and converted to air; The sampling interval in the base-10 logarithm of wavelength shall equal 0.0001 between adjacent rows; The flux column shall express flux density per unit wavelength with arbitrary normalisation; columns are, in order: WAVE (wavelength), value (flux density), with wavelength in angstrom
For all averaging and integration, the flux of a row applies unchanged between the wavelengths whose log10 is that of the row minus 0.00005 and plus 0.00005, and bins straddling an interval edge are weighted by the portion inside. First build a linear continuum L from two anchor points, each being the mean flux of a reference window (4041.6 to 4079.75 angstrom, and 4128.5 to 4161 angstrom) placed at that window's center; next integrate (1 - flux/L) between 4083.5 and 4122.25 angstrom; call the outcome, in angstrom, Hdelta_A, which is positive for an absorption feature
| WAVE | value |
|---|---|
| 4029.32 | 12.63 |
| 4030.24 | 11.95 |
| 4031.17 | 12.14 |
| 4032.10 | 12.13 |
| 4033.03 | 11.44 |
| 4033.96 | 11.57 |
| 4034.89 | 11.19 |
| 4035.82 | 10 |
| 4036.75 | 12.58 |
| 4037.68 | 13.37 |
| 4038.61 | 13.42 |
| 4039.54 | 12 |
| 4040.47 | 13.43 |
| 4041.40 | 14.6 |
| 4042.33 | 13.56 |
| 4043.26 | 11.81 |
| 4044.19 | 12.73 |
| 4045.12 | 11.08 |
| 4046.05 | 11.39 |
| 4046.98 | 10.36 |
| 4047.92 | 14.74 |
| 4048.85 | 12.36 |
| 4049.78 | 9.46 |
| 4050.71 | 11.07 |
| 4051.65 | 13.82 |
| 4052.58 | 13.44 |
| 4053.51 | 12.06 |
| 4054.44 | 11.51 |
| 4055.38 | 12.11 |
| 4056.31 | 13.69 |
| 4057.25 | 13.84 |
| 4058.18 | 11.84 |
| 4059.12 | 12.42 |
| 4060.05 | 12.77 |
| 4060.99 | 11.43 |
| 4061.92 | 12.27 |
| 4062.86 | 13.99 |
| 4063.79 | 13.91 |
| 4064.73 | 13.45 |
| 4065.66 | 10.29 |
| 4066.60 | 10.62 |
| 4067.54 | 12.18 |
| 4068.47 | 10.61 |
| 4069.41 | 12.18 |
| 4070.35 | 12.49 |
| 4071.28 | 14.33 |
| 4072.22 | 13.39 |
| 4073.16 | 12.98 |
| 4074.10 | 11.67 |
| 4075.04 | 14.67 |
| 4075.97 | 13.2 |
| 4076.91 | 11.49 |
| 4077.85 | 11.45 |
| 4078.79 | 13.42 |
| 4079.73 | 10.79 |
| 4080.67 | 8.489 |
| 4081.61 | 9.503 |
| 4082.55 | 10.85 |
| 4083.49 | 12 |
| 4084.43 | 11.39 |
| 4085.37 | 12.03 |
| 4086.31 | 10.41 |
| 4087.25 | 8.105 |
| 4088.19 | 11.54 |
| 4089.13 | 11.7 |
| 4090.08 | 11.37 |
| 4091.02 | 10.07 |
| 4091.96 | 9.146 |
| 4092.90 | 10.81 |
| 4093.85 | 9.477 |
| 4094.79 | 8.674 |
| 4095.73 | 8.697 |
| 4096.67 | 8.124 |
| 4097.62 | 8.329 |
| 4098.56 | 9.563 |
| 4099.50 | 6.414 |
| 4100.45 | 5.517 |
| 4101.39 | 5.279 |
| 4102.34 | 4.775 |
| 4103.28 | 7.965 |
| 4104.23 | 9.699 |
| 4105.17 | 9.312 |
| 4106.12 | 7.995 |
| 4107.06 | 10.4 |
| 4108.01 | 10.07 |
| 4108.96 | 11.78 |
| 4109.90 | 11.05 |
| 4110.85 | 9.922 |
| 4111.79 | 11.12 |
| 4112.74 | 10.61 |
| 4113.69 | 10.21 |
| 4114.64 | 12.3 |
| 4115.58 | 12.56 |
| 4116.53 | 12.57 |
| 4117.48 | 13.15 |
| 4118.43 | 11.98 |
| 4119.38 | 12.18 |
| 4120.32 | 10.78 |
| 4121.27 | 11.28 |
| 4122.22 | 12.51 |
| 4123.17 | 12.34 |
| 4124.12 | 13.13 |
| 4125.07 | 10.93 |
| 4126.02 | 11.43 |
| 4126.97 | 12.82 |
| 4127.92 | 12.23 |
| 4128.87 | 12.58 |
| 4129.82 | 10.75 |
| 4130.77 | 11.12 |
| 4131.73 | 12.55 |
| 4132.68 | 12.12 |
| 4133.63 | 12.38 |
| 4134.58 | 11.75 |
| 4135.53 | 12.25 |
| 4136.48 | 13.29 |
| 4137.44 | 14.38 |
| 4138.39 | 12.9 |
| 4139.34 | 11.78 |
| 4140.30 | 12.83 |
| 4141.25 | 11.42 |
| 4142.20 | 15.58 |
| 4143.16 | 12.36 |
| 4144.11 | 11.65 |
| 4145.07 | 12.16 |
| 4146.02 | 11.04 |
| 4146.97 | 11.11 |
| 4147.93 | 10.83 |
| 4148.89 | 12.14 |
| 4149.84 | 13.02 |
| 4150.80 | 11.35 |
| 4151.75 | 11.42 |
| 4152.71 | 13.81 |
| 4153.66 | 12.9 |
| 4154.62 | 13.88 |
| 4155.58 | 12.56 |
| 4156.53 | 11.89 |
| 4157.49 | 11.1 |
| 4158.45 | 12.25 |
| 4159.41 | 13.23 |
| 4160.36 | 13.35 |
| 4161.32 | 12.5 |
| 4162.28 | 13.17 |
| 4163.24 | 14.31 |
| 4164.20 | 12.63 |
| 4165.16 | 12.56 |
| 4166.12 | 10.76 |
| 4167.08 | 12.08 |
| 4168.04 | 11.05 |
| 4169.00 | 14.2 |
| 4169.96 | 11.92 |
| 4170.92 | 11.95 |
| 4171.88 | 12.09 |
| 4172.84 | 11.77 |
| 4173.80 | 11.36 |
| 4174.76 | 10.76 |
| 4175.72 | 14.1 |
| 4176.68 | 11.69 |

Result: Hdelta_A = 7.4 angstrom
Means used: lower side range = 12.4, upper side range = 12.3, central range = 10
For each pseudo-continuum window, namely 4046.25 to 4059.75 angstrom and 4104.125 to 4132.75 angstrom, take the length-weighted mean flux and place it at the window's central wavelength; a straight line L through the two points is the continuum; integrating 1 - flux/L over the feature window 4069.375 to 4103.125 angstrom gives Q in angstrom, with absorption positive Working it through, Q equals 4.4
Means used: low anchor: 12.3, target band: 10.3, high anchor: 11.4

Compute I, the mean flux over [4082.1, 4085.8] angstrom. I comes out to 11.6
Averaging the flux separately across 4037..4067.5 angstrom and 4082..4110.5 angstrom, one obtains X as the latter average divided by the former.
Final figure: 0.76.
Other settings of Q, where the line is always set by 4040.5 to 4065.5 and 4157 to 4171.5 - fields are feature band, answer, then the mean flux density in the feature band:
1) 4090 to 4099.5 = 2.5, 9.2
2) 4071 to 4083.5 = 0.5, 12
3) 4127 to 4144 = 0.0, 12.5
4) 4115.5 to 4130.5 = 0.5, 12.1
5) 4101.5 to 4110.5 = 2.5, 9.07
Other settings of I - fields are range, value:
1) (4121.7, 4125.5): 12.2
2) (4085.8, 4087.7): 9.34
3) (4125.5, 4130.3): 12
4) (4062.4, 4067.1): 12.4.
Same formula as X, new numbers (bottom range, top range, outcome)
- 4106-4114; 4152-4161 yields 1.22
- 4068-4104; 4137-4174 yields 1.20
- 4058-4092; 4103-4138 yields 0.98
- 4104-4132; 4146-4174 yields 1.08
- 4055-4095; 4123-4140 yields 1.05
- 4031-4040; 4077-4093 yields 0.90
